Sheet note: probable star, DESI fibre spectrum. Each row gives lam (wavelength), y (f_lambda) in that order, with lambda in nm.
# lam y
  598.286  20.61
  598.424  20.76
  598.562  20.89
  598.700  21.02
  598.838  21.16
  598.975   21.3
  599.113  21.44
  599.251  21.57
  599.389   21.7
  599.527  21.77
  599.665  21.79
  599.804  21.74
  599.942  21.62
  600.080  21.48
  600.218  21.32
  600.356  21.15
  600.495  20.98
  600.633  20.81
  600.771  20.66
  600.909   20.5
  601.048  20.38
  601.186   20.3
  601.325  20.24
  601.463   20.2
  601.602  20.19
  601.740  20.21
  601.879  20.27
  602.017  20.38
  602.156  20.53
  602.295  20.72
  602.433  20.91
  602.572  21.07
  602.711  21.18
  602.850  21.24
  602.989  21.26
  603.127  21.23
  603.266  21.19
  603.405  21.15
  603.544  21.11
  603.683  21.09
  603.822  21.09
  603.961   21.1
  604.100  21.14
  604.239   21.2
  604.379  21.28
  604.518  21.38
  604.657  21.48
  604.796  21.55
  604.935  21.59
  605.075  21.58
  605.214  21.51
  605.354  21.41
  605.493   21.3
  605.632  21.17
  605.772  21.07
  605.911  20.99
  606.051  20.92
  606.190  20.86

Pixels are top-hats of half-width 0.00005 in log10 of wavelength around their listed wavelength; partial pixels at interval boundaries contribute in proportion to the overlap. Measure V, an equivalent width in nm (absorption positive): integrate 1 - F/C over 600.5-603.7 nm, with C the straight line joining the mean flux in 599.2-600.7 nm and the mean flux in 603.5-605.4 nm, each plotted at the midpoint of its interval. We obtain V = 0.10 nm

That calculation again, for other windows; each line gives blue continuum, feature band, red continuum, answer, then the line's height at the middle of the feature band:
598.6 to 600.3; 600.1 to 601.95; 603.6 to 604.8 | 0.07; 21.4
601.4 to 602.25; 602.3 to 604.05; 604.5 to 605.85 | -0.03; 20.7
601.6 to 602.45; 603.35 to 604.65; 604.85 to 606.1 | -0.02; 20.9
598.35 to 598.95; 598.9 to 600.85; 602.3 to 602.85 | -0.03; 21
